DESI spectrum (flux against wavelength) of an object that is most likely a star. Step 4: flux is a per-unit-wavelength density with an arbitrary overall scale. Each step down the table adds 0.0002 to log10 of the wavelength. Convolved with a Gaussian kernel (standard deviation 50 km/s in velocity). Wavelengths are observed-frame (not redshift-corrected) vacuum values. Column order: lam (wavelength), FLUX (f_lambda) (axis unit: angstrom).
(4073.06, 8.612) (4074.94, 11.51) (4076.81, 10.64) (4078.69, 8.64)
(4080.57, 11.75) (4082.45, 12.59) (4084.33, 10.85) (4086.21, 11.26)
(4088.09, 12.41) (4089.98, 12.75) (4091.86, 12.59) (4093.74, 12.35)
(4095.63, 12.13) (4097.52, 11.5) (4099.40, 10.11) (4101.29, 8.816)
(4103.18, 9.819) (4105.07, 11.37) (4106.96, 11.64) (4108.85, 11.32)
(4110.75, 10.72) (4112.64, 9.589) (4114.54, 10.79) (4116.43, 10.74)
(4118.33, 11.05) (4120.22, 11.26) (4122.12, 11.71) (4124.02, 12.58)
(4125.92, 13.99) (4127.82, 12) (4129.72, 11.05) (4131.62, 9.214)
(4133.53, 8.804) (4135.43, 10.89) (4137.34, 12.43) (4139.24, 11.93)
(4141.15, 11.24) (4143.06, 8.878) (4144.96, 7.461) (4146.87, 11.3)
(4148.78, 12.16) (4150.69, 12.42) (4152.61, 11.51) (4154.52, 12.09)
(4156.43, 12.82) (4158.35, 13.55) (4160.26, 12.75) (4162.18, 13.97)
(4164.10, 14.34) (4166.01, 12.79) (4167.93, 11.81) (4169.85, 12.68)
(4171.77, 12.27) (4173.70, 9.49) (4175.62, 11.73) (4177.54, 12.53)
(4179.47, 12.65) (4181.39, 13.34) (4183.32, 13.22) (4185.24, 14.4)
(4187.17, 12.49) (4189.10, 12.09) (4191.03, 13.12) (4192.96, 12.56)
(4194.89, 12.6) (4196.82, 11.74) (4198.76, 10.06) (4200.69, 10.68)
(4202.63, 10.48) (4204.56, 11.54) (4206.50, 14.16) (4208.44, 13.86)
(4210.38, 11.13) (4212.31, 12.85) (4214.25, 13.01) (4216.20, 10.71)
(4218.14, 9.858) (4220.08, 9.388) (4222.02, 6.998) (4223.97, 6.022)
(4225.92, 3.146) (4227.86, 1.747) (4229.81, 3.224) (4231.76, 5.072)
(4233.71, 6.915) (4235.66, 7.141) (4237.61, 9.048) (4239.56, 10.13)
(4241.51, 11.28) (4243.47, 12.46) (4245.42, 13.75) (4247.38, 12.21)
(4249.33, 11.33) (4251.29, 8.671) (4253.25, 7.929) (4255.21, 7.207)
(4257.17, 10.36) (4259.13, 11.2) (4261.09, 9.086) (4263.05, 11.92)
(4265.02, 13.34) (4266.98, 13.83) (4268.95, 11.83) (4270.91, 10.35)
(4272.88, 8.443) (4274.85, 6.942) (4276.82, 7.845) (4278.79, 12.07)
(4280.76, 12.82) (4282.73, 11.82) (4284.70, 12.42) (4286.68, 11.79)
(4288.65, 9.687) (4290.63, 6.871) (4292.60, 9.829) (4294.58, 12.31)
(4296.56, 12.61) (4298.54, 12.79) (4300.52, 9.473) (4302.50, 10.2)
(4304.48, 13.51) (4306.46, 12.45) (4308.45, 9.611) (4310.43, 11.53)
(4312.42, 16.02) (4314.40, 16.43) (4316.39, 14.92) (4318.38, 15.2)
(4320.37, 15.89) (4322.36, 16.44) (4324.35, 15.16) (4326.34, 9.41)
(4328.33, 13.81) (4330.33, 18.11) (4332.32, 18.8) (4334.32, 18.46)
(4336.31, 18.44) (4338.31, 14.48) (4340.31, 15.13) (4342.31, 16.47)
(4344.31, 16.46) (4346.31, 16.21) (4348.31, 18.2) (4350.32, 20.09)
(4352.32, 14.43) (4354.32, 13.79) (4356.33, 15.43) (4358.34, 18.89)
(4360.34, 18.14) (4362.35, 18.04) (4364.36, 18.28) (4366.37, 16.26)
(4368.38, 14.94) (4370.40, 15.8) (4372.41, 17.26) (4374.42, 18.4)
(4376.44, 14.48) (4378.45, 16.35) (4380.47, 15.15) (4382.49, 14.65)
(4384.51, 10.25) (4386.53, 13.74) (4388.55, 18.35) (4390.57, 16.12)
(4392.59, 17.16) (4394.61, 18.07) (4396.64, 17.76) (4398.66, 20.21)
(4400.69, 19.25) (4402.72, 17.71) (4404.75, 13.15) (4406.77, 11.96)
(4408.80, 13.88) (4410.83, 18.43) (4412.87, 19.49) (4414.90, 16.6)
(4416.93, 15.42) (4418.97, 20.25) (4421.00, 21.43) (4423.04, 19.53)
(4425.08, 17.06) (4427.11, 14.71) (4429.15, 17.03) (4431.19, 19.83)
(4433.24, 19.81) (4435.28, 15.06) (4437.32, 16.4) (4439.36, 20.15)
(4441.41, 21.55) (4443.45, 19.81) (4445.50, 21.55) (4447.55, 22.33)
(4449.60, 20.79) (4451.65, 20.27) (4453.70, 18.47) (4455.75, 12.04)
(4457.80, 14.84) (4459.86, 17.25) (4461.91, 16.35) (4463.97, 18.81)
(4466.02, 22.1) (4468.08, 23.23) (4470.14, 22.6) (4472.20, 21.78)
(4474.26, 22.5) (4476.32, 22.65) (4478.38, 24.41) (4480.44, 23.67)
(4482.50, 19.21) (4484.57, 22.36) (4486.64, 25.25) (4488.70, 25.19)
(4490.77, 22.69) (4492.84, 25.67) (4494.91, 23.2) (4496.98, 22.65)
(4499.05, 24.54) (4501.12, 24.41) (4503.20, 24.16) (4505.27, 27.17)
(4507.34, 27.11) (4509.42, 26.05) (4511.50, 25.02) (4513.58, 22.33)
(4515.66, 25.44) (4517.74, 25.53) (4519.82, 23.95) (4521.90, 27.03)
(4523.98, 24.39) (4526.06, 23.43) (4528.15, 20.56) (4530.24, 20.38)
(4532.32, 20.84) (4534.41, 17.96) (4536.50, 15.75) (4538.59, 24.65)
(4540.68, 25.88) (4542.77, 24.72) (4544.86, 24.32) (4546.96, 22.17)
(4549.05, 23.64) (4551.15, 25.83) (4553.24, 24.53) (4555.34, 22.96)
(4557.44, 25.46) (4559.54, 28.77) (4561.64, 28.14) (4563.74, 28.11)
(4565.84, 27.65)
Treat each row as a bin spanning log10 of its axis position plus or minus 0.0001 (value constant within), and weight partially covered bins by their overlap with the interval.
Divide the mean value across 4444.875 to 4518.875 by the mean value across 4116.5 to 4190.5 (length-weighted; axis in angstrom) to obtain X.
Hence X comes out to 1.9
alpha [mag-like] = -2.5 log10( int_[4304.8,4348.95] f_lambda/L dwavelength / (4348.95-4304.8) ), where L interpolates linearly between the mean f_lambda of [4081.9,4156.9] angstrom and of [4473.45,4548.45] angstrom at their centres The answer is 0.16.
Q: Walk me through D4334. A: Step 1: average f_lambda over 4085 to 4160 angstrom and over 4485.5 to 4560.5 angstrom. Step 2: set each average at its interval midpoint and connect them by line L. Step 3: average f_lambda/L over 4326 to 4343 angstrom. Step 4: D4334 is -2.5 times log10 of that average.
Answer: 0.12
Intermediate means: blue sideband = 11.3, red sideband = 24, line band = 16.1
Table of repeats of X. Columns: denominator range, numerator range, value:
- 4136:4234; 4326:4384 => 1.49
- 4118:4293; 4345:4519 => 1.78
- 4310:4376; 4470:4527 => 1.48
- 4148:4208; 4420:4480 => 1.57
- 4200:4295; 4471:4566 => 2.42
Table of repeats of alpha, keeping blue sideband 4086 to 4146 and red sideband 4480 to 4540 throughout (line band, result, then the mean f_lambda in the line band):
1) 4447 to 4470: 0.161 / 18.8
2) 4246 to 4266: 0.433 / 10.4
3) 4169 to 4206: 0.102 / 12.1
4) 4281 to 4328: 0.338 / 12.5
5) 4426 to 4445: 0.154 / 18.4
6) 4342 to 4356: 0.120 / 16.5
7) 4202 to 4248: 0.468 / 9.39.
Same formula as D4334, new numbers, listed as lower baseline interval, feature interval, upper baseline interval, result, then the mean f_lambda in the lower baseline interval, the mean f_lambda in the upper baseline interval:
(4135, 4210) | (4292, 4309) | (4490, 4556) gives 0.382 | 12.1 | 23.7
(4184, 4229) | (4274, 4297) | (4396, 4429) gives 0.241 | 10.6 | 17.3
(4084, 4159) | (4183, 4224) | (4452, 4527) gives 0.187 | 11.3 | 22.7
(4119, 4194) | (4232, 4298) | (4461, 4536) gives 0.433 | 12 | 23.1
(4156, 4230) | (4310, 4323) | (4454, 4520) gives 0.049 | 11.3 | 22.6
